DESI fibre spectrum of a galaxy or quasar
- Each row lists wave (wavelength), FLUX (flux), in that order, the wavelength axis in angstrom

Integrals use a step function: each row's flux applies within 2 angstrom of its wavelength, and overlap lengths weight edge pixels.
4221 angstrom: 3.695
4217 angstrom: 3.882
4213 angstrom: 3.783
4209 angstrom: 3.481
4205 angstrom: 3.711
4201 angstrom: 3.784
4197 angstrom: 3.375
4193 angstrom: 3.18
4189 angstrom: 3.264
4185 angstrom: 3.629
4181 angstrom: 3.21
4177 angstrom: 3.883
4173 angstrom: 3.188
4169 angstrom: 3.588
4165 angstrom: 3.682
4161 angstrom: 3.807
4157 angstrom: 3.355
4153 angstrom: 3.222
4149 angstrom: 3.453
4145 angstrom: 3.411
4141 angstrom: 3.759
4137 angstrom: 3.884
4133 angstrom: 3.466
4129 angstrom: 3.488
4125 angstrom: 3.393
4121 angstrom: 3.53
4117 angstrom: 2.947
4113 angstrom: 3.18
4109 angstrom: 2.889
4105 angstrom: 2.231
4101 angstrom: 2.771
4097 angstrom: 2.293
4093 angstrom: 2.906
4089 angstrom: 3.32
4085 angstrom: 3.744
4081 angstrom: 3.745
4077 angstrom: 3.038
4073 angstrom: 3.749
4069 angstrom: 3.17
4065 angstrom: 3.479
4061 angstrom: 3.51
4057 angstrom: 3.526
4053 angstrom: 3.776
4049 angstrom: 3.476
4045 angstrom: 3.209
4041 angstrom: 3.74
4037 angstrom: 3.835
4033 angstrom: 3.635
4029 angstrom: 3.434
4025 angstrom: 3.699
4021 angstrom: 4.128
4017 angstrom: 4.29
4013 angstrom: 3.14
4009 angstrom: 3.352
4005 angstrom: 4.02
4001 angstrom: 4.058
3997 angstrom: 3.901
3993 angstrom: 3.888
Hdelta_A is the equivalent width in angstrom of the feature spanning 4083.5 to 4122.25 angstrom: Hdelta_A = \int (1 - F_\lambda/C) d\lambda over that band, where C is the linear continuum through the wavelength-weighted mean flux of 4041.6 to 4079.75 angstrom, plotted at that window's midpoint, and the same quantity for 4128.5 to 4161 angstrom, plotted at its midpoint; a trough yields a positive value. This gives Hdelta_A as 5.87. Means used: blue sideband 3.45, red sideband 3.52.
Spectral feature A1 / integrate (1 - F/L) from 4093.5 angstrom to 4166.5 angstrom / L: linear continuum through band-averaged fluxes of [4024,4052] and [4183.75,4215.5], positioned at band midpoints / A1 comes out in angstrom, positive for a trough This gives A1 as 6.1 angstrom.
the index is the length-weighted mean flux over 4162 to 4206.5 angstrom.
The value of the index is 3.5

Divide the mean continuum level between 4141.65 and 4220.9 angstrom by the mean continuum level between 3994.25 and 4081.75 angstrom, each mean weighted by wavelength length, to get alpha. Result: 0.97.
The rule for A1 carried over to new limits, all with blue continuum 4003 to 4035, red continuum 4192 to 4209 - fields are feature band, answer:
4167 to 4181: 0.2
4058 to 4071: 1.0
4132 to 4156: 0.4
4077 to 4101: 3.2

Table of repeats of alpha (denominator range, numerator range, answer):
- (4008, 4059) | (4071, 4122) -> 0.85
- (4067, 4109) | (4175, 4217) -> 1.15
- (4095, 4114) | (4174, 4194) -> 1.30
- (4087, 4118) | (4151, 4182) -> 1.24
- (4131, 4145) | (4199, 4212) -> 1.00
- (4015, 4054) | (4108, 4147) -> 0.92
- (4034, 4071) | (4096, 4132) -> 0.85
